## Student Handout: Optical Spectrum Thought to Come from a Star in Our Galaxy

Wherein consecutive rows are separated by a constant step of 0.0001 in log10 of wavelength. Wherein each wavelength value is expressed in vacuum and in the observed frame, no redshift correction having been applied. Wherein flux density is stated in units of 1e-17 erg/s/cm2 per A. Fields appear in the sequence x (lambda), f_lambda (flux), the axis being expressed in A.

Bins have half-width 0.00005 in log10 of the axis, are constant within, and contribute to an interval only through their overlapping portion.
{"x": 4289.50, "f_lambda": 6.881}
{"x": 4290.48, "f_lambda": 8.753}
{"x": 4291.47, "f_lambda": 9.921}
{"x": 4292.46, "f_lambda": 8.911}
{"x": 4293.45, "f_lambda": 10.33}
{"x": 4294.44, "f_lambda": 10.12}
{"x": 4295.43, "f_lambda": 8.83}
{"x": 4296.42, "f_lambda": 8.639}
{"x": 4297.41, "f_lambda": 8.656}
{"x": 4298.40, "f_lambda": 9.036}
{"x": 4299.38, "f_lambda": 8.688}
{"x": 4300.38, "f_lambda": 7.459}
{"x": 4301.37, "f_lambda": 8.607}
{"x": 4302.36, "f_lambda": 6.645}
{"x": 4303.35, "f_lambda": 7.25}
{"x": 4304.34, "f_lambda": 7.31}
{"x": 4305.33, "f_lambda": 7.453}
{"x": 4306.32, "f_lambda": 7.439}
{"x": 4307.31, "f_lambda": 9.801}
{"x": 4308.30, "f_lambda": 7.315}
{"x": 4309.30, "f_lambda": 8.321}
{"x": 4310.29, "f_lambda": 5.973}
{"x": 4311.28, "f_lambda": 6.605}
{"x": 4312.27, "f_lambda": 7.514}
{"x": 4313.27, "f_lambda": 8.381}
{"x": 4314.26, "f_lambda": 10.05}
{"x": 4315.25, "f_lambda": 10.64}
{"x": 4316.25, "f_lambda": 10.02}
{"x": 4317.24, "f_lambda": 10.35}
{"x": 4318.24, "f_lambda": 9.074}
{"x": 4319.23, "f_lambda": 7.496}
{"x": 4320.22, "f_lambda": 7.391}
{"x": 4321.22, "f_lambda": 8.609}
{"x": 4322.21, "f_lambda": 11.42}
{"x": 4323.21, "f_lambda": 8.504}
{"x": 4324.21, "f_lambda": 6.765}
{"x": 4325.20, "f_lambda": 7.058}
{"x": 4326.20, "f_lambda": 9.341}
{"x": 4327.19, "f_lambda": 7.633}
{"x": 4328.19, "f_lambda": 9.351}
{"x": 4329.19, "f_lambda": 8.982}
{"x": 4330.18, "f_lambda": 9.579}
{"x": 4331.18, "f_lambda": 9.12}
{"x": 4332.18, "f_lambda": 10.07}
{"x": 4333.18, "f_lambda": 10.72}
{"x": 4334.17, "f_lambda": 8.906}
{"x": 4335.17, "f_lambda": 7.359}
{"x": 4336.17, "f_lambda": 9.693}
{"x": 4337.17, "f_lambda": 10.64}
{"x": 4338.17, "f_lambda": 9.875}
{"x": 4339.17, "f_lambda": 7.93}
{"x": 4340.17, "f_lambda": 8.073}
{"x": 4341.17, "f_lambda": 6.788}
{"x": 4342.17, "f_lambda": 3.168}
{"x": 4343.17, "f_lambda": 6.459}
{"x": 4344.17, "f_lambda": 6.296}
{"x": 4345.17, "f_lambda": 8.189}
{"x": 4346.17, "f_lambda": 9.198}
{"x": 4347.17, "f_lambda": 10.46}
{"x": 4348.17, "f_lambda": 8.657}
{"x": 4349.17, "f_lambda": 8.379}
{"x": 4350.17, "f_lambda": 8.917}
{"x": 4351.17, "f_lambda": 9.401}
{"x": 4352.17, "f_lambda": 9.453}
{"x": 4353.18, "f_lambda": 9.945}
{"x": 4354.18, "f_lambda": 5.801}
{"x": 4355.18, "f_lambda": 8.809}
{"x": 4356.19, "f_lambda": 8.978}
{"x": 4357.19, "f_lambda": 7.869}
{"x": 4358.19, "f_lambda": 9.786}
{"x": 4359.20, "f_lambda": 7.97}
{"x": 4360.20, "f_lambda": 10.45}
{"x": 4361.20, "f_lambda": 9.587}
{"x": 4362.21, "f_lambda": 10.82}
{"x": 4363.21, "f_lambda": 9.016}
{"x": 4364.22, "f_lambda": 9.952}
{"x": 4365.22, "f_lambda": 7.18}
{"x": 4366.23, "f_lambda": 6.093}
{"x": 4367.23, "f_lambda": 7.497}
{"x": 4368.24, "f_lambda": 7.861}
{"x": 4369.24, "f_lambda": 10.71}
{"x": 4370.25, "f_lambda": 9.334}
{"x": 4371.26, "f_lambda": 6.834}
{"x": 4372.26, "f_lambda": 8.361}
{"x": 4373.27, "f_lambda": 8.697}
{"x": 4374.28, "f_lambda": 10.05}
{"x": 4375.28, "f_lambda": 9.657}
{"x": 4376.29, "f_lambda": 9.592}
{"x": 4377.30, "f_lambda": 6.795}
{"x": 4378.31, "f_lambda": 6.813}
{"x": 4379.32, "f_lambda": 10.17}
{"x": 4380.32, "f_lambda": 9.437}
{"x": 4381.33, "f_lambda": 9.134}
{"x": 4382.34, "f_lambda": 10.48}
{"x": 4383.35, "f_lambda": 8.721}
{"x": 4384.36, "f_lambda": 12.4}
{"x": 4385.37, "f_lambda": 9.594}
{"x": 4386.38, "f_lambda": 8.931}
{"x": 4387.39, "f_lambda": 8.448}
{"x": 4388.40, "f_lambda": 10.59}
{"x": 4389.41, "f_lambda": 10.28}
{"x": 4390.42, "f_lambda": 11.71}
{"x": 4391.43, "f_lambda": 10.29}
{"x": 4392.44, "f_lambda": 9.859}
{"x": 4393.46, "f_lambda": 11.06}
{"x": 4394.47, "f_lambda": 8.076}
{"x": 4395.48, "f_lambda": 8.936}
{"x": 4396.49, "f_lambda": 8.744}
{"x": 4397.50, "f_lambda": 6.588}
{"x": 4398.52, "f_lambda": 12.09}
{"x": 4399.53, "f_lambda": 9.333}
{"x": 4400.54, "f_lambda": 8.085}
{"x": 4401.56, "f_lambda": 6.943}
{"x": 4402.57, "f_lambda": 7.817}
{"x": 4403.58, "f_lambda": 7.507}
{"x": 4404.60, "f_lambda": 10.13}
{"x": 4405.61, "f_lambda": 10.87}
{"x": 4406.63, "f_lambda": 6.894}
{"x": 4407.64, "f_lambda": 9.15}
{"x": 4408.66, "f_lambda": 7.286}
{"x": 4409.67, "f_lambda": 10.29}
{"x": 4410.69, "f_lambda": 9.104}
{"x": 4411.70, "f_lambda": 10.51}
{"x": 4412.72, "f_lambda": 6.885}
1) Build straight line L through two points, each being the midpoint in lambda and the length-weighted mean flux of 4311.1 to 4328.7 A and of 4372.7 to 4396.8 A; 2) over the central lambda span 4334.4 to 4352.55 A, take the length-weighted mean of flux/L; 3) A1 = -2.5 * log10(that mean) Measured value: 0.09 mag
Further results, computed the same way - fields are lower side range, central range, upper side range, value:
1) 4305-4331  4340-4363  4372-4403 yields 0.06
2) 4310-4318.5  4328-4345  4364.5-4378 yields 0.03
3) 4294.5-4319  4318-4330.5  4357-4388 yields 0.00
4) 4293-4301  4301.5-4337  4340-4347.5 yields -0.06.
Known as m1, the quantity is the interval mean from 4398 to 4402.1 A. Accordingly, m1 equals 9.09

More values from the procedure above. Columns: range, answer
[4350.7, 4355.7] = 8.66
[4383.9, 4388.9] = 9.97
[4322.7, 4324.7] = 7.62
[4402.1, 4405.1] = 8.48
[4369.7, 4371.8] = 8.14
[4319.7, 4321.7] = 7.99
